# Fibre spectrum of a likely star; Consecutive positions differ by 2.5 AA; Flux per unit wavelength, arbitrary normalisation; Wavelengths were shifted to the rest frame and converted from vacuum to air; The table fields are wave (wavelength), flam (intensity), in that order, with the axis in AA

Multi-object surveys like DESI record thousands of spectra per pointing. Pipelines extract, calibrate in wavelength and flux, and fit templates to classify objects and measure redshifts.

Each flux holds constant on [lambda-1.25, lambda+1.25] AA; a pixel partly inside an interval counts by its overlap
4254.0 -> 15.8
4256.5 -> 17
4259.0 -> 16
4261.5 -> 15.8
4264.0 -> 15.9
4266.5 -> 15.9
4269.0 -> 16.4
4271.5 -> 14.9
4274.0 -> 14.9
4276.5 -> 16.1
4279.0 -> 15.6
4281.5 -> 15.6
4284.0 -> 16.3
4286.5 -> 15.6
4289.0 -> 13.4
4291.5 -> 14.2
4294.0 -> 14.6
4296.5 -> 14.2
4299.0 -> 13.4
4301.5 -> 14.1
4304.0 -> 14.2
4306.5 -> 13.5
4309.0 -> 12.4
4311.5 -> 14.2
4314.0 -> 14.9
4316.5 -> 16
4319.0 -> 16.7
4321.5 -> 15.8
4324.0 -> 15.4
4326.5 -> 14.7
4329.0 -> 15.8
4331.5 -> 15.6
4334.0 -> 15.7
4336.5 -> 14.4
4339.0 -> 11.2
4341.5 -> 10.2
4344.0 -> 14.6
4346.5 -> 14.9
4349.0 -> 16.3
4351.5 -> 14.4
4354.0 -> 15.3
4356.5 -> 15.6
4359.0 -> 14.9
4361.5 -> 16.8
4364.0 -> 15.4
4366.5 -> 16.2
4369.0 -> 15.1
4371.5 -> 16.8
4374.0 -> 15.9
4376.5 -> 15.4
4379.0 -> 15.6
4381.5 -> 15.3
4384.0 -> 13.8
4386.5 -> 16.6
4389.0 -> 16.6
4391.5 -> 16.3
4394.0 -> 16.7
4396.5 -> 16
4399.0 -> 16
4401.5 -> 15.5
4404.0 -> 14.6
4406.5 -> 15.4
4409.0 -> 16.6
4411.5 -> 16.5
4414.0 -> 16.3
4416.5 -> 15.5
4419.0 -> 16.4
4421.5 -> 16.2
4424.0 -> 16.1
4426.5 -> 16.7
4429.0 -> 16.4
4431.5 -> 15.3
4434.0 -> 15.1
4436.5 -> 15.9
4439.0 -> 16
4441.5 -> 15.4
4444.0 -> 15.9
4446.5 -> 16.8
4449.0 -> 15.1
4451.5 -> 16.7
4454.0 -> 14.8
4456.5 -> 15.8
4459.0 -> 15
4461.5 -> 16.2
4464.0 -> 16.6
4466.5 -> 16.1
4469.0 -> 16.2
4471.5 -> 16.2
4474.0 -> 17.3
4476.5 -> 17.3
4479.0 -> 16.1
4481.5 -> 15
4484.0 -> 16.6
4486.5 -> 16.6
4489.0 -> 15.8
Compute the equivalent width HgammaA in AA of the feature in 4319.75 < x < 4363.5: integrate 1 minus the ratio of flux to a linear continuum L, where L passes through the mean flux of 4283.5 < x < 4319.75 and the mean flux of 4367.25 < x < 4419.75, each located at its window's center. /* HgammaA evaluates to 0.7 AA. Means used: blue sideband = 14.4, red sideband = 15.9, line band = 14.8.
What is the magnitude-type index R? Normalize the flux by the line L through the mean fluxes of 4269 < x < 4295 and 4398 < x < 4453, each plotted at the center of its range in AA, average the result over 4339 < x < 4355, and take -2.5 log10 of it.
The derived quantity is 0.11 mag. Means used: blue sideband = 15.2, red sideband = 15.9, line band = 14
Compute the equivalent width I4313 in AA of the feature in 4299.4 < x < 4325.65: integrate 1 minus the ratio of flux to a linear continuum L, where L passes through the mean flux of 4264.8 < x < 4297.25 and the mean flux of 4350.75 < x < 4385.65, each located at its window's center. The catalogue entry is 1.1 AA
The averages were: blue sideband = 15.2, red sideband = 15.5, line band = 14.7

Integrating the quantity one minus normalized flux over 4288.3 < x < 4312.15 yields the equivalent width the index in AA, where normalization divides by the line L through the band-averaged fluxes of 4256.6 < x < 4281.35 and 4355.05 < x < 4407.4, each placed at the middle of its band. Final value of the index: 2.94 AA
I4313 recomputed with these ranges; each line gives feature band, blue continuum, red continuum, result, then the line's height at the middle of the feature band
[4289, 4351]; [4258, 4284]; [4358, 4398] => 5.30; 15.8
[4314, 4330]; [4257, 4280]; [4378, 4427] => 0.16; 15.8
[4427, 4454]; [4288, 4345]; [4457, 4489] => 0.01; 15.8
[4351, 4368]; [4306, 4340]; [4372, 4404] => -0.23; 15.3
